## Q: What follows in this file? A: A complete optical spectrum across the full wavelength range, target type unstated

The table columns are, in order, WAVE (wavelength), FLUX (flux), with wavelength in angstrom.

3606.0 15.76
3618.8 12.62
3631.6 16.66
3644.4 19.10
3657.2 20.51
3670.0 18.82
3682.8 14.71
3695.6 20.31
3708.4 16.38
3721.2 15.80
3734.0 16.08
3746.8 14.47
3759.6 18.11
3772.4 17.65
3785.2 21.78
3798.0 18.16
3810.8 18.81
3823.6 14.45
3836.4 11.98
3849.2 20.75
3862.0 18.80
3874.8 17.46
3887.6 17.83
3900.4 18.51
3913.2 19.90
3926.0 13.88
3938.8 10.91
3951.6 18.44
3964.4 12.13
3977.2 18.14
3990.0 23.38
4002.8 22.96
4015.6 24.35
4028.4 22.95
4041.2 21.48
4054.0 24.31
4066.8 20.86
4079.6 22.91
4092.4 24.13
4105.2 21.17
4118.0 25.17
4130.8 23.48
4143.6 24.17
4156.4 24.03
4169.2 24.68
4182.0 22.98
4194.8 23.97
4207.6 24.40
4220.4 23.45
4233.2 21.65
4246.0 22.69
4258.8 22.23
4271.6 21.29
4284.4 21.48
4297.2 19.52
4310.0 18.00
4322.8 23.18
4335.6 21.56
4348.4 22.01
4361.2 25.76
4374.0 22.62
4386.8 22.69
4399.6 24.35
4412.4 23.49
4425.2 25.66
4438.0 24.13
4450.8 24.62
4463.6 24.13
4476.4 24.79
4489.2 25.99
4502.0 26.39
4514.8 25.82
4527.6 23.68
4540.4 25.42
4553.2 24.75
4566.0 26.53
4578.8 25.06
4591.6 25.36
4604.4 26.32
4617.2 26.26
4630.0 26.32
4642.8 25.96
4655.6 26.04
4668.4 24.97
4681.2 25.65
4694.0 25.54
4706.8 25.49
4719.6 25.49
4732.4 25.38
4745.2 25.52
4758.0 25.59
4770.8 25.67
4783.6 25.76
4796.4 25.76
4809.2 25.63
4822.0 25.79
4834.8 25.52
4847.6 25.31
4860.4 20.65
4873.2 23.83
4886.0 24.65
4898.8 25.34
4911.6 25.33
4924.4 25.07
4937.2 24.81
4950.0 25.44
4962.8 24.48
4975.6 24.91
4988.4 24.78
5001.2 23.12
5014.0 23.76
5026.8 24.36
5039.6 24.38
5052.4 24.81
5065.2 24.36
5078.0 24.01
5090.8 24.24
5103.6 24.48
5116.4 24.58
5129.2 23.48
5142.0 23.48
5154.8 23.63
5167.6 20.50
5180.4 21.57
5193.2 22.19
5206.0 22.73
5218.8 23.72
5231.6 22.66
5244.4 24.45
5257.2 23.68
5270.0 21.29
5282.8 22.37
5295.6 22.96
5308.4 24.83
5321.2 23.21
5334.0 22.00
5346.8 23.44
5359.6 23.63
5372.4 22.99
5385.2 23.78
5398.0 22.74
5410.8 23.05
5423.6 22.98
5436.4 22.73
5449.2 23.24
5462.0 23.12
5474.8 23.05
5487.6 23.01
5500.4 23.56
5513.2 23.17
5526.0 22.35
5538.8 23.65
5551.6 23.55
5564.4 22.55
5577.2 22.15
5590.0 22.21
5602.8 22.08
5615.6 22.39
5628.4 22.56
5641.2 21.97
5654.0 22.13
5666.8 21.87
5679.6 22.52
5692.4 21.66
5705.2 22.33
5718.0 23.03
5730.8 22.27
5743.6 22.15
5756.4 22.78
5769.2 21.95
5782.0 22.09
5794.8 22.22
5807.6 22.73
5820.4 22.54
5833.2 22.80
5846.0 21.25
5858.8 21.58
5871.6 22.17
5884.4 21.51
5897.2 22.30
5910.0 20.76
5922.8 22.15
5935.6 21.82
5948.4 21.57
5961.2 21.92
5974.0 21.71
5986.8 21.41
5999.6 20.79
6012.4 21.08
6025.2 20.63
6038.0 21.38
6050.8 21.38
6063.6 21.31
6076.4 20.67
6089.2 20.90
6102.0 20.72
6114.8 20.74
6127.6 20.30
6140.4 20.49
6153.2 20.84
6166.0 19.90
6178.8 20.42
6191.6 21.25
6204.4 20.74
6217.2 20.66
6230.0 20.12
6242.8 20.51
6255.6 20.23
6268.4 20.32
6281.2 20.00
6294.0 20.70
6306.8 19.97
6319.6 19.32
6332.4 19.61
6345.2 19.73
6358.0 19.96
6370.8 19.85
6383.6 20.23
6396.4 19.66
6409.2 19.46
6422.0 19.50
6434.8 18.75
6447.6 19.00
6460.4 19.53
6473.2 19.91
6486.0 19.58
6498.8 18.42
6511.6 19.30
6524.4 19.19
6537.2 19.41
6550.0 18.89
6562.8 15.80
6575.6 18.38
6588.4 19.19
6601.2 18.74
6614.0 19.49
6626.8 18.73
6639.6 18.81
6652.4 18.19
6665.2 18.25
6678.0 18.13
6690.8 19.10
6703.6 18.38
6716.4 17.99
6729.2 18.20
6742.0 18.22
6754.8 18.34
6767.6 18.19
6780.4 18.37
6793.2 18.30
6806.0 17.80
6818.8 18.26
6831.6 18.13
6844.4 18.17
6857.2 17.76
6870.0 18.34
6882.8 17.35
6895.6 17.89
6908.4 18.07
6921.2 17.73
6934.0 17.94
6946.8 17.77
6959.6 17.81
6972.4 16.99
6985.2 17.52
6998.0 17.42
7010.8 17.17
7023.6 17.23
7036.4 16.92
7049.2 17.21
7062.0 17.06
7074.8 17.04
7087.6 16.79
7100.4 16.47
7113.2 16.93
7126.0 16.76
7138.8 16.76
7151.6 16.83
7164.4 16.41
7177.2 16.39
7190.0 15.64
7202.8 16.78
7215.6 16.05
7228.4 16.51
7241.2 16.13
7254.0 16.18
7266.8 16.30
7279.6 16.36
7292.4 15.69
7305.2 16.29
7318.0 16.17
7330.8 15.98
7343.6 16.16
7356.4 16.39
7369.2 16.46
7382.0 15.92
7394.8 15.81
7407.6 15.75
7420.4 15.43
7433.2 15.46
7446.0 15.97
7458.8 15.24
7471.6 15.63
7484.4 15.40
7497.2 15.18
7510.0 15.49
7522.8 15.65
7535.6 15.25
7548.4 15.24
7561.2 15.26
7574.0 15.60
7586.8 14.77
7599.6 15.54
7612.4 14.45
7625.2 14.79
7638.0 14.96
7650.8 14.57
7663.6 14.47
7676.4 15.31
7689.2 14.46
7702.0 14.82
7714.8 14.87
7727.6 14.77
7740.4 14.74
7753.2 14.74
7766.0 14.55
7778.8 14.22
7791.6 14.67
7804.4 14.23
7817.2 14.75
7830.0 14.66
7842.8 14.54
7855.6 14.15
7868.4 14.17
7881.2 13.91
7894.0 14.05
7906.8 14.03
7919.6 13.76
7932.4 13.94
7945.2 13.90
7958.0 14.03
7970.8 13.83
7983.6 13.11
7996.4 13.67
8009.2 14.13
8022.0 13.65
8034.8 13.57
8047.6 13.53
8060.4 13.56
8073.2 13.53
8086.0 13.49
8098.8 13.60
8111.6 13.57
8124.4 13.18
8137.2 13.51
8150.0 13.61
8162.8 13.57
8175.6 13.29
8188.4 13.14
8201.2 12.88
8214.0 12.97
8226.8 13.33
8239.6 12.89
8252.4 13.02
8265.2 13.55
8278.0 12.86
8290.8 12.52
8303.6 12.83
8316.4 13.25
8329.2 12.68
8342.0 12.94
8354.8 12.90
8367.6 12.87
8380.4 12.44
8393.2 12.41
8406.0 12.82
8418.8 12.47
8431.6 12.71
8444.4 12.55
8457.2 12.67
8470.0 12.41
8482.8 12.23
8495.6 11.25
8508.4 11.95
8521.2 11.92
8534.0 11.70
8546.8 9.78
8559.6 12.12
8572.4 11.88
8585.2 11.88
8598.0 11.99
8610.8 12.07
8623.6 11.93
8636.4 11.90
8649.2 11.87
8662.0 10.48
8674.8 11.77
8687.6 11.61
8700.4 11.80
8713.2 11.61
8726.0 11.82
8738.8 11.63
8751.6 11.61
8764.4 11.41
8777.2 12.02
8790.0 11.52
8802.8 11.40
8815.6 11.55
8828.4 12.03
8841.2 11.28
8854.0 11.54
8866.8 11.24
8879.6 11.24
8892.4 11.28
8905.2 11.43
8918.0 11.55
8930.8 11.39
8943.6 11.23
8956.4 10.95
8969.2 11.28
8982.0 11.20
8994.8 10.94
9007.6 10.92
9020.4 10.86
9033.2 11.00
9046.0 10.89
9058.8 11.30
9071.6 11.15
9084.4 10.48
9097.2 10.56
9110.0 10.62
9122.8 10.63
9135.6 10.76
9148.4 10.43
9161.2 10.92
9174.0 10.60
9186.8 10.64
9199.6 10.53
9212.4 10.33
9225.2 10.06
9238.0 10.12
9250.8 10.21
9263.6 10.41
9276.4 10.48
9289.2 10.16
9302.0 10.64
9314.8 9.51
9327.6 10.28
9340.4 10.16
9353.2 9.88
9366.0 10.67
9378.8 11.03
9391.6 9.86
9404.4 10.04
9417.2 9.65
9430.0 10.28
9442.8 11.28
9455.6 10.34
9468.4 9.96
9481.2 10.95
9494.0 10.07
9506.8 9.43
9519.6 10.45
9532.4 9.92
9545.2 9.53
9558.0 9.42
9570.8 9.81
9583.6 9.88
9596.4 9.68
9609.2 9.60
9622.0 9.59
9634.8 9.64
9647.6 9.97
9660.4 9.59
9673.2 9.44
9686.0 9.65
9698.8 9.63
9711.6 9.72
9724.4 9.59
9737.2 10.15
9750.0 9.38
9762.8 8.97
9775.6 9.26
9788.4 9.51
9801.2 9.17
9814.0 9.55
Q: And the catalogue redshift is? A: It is 0.00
